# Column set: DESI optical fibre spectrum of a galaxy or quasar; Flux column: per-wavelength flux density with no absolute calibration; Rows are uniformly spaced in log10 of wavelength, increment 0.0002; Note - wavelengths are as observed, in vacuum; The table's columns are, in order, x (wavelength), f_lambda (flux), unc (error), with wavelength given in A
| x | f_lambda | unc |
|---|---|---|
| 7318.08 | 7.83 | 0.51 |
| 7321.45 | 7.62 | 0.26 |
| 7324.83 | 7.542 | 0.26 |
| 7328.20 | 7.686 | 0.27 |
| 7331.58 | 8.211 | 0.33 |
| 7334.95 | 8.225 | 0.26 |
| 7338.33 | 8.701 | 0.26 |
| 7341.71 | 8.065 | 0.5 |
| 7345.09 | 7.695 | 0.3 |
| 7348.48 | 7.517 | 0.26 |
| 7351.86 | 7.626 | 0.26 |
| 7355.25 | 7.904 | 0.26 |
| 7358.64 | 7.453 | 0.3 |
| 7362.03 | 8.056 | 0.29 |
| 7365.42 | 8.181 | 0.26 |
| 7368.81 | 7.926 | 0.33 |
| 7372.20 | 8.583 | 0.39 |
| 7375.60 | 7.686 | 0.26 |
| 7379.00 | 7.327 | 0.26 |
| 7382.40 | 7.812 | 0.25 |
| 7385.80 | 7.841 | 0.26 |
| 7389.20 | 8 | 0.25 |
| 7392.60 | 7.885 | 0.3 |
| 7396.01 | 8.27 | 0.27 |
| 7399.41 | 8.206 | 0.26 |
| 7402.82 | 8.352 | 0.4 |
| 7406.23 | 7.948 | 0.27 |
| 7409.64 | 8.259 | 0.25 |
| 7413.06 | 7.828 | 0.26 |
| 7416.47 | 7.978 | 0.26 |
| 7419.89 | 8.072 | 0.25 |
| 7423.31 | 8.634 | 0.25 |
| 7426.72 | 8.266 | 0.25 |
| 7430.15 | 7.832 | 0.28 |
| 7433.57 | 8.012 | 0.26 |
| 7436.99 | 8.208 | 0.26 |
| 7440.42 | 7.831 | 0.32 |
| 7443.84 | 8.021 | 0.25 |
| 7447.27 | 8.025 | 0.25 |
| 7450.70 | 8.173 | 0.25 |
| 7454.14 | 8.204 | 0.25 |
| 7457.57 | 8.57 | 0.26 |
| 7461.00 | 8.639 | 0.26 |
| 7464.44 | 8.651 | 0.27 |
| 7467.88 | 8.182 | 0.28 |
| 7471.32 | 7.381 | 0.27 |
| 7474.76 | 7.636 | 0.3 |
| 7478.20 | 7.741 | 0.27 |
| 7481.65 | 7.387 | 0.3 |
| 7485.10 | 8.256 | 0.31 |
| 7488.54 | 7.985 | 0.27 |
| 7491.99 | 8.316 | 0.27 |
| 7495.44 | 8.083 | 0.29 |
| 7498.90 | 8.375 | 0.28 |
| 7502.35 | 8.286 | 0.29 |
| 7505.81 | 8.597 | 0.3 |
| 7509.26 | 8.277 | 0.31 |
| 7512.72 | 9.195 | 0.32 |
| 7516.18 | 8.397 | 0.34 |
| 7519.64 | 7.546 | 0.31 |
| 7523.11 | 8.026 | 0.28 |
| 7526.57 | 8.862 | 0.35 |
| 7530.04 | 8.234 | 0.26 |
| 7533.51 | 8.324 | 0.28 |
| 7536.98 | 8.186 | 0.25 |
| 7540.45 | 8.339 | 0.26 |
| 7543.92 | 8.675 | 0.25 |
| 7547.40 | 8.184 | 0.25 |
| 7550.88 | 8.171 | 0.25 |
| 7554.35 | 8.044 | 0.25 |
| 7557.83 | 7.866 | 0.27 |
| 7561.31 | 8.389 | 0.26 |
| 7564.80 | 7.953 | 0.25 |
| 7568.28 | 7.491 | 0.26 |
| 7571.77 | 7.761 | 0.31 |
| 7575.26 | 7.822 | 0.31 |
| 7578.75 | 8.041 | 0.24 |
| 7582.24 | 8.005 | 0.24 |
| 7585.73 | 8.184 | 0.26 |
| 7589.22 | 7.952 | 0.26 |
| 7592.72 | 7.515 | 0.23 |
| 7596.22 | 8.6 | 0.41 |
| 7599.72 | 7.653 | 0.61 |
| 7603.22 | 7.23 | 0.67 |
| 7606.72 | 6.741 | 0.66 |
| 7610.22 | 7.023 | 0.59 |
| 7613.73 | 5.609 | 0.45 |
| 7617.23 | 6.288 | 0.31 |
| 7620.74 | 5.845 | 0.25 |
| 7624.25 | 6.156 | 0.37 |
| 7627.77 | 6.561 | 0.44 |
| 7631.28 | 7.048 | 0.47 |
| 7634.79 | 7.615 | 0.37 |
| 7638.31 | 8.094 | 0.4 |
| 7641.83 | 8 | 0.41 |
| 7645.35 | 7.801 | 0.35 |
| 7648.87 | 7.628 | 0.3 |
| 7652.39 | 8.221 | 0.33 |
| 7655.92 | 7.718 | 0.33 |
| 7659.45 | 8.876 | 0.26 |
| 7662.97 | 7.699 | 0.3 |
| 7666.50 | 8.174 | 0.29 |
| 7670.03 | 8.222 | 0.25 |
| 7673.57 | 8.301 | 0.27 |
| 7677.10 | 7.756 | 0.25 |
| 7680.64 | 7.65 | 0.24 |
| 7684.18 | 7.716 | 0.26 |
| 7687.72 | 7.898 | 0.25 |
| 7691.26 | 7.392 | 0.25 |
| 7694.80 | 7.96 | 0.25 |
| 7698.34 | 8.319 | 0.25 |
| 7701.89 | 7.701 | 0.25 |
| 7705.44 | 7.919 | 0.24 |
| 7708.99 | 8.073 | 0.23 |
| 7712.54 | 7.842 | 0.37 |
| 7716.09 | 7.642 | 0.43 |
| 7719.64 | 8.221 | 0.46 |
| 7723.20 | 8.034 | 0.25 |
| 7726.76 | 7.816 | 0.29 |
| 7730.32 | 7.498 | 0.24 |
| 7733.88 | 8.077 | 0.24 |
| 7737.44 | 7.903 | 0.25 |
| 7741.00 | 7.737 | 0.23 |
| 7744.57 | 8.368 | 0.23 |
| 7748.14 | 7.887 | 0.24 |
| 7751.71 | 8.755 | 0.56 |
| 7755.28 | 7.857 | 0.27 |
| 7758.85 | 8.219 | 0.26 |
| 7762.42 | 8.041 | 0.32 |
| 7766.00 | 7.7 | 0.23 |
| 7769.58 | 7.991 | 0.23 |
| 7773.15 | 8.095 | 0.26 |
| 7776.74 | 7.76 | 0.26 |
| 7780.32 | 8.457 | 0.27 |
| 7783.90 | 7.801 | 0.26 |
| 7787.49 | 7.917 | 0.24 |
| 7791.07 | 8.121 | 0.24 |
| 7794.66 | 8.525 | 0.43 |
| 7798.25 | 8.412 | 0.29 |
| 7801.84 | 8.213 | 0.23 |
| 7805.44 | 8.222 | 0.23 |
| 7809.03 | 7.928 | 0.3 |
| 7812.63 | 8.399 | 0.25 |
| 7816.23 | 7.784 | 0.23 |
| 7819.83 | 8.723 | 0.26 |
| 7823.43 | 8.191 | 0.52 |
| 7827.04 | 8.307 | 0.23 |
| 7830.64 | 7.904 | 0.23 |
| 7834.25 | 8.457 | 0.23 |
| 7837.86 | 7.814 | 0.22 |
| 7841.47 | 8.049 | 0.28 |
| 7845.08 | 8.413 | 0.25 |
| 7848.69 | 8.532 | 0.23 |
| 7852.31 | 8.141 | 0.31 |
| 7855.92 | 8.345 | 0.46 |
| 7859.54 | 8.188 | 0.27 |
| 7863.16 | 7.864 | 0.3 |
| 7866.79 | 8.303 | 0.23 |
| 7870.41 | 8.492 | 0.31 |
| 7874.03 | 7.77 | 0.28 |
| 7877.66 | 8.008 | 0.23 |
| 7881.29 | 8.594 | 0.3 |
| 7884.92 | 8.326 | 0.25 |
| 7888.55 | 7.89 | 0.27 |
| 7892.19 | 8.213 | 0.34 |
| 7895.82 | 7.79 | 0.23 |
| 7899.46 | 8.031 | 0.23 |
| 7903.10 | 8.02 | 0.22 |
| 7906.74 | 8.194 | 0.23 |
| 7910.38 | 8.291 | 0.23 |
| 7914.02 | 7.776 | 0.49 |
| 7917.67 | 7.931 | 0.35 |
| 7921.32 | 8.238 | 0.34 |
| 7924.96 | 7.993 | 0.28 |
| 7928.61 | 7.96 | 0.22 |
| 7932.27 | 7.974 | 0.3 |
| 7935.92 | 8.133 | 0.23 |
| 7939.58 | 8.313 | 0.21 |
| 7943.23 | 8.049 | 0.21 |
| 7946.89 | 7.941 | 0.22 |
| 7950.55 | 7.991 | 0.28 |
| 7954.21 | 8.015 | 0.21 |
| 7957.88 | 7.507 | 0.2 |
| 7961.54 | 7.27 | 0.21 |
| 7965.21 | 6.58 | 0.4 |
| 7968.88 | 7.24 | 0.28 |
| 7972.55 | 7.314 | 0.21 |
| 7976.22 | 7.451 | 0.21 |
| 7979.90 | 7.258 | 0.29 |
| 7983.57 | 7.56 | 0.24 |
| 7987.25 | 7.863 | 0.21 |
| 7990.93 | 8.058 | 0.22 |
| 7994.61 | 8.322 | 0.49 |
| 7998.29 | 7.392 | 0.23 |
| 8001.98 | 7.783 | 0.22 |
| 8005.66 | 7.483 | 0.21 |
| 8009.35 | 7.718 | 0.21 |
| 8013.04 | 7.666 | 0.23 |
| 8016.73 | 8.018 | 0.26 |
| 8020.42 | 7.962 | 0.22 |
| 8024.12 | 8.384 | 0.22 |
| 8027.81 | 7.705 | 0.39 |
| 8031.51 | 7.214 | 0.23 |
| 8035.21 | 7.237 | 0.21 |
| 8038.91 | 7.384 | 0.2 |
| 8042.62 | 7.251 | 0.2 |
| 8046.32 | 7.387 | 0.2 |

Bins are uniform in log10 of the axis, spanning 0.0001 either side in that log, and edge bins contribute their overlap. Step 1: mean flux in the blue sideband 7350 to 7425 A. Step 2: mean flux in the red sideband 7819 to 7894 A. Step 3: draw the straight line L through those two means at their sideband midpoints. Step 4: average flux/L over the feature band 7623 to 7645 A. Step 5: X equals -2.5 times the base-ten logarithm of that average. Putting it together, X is 0.11 mag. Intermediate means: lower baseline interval 7.99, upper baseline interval 8.21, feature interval 7.31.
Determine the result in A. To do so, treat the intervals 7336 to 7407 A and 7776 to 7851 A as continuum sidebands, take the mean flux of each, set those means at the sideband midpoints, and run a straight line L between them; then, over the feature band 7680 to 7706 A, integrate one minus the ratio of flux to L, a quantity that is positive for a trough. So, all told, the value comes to 1.0 A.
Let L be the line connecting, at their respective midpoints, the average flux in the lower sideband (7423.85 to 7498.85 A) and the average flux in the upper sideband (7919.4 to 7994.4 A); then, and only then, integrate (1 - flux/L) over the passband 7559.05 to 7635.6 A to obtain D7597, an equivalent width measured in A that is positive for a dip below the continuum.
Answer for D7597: 6.26 A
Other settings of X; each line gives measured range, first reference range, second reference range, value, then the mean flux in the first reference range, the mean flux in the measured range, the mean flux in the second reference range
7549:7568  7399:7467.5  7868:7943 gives 0.02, 8.18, 8.04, 8.1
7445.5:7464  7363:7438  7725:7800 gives -0.04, 8.05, 8.34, 8.05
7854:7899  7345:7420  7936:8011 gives -0.06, 7.93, 8.15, 7.67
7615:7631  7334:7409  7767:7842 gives 0.27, 7.97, 6.27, 8.14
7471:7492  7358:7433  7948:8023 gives 0.02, 8.03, 7.8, 7.63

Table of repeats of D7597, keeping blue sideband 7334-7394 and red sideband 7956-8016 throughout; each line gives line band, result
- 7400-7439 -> -1.2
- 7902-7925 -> -1.5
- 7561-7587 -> -0.5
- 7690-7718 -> -0.6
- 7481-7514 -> -1.9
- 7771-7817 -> -2.9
